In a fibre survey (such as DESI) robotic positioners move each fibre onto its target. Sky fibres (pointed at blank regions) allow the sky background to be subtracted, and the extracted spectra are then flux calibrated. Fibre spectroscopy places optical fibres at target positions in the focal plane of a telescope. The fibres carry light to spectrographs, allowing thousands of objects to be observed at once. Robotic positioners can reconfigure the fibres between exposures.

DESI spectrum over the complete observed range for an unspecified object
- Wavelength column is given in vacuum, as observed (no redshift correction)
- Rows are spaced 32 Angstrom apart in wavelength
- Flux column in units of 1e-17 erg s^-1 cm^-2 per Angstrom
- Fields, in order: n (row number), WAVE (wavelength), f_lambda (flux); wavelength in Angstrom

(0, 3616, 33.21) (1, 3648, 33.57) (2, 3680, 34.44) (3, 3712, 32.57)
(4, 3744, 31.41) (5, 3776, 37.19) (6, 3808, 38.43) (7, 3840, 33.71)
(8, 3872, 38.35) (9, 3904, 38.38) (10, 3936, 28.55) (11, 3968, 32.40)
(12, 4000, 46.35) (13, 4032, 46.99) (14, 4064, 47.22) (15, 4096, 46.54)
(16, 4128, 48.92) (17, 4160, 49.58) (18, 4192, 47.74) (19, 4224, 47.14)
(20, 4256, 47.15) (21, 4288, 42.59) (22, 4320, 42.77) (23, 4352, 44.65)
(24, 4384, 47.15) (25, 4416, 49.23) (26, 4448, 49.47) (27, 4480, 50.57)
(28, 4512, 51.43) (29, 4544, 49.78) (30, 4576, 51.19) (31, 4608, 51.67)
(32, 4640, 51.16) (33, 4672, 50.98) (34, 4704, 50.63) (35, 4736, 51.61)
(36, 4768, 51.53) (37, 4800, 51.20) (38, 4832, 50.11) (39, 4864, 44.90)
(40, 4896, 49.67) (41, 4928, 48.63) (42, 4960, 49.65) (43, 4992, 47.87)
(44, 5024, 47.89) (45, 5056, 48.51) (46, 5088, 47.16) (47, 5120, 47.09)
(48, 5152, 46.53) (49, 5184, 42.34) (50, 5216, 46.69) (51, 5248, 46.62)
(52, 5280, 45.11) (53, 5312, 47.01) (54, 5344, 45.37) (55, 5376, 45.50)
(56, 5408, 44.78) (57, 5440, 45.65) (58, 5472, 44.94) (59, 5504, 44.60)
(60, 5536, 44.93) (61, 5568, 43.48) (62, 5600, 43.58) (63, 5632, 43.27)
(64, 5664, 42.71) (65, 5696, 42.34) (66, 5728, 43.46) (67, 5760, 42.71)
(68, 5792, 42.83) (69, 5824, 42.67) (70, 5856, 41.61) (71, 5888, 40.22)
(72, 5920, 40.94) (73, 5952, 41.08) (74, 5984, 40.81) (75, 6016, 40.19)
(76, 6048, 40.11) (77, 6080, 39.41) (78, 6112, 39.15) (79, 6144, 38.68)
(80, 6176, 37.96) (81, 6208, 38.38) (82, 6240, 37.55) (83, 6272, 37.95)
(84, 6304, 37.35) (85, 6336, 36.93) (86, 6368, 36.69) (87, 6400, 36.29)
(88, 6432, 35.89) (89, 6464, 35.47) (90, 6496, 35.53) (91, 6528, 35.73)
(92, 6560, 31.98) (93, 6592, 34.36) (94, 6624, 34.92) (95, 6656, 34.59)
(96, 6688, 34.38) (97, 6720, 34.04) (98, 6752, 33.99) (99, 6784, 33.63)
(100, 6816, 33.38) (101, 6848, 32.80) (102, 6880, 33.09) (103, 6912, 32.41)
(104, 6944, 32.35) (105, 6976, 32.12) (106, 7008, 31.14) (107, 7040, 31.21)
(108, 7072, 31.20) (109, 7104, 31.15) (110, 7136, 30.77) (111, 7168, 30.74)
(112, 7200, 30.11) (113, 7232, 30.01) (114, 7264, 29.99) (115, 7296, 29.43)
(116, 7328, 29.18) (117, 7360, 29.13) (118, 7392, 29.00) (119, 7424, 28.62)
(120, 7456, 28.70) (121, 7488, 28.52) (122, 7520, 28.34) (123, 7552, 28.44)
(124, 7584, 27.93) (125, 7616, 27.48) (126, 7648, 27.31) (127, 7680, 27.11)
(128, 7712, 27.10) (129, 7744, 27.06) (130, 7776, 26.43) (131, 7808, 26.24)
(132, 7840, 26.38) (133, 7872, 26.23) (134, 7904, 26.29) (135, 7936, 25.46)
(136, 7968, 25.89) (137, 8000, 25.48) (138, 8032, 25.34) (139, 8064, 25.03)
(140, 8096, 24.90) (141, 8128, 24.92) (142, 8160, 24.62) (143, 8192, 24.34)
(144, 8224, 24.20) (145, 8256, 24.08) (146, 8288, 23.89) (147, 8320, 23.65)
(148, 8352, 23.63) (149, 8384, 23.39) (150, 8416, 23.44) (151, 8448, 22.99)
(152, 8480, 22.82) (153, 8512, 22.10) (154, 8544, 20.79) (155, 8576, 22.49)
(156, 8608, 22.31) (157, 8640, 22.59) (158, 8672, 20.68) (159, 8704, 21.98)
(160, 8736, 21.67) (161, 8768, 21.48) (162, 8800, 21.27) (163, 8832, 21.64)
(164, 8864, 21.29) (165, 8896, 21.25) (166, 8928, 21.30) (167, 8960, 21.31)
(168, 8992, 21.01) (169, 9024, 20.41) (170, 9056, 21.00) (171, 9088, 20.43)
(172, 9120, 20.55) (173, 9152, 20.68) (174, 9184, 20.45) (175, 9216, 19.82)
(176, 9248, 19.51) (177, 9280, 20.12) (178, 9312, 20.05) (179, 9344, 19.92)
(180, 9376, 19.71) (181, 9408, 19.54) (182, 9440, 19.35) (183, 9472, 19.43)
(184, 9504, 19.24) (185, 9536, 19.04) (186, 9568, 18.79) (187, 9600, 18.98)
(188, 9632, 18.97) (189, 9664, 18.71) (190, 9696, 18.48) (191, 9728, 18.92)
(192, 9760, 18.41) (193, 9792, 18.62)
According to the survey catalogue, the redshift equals 0.000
